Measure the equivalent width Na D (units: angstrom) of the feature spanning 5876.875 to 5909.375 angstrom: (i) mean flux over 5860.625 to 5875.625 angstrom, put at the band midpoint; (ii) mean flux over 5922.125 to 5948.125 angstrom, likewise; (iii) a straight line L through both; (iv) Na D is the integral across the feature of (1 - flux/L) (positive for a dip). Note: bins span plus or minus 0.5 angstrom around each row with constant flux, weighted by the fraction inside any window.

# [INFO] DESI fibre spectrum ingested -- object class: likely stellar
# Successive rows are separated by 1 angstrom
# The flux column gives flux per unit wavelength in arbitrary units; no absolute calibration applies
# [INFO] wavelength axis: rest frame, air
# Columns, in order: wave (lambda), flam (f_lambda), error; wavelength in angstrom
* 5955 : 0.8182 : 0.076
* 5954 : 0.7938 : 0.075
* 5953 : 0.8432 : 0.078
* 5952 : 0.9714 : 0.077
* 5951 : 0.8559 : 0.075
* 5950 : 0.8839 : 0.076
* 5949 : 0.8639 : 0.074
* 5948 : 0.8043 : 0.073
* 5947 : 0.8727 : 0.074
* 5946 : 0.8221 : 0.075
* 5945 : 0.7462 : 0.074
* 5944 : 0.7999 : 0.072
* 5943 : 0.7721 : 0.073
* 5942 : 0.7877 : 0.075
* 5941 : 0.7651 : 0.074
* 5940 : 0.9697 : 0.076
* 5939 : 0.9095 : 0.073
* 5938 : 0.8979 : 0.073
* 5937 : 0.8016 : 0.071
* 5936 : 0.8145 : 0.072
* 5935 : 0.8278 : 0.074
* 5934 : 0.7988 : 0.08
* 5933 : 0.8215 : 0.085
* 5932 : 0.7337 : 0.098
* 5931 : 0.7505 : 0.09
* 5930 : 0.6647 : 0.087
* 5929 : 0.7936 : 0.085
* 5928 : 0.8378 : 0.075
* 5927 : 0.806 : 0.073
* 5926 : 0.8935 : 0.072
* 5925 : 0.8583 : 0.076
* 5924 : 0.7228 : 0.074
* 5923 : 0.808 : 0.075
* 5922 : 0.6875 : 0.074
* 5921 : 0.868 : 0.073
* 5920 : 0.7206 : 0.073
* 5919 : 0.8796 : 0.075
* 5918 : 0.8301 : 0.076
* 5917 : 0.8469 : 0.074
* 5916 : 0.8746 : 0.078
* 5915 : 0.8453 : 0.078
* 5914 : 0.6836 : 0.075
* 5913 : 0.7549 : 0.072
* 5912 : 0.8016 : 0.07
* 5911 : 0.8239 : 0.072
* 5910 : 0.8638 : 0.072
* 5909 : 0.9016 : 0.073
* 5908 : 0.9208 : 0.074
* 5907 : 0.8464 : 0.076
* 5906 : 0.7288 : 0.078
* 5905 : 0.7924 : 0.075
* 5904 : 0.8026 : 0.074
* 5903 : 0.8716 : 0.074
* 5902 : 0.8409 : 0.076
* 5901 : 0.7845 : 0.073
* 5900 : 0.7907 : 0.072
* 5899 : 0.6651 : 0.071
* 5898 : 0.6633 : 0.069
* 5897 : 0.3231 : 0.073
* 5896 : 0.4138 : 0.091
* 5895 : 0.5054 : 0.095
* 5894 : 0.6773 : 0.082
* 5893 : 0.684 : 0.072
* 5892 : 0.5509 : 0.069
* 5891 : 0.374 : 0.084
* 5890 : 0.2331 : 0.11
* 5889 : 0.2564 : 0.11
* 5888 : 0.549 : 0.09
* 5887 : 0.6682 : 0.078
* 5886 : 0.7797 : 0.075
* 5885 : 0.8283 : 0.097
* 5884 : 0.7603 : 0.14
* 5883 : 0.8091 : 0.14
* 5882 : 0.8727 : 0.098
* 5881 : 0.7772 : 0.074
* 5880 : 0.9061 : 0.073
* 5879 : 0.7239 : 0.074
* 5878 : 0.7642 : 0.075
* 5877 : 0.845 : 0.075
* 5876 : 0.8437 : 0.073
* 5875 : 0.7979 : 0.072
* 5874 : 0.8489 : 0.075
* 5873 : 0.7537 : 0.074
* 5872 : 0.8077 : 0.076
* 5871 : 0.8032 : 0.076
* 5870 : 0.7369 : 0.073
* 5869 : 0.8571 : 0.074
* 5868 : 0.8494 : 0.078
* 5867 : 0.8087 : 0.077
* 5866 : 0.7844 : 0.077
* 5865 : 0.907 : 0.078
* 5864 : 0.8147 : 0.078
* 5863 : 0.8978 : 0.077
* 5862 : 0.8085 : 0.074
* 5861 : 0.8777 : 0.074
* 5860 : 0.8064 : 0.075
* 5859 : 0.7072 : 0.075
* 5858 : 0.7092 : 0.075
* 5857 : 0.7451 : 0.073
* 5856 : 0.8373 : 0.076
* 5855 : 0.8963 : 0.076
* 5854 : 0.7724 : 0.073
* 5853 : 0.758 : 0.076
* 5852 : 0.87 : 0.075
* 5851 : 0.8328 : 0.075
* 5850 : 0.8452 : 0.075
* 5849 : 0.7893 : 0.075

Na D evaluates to 5.02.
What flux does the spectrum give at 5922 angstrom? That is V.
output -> 0.6875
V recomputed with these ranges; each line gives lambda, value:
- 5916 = 0.8746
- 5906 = 0.7288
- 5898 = 0.6633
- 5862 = 0.8085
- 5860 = 0.8064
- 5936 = 0.8145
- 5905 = 0.7924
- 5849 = 0.7893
